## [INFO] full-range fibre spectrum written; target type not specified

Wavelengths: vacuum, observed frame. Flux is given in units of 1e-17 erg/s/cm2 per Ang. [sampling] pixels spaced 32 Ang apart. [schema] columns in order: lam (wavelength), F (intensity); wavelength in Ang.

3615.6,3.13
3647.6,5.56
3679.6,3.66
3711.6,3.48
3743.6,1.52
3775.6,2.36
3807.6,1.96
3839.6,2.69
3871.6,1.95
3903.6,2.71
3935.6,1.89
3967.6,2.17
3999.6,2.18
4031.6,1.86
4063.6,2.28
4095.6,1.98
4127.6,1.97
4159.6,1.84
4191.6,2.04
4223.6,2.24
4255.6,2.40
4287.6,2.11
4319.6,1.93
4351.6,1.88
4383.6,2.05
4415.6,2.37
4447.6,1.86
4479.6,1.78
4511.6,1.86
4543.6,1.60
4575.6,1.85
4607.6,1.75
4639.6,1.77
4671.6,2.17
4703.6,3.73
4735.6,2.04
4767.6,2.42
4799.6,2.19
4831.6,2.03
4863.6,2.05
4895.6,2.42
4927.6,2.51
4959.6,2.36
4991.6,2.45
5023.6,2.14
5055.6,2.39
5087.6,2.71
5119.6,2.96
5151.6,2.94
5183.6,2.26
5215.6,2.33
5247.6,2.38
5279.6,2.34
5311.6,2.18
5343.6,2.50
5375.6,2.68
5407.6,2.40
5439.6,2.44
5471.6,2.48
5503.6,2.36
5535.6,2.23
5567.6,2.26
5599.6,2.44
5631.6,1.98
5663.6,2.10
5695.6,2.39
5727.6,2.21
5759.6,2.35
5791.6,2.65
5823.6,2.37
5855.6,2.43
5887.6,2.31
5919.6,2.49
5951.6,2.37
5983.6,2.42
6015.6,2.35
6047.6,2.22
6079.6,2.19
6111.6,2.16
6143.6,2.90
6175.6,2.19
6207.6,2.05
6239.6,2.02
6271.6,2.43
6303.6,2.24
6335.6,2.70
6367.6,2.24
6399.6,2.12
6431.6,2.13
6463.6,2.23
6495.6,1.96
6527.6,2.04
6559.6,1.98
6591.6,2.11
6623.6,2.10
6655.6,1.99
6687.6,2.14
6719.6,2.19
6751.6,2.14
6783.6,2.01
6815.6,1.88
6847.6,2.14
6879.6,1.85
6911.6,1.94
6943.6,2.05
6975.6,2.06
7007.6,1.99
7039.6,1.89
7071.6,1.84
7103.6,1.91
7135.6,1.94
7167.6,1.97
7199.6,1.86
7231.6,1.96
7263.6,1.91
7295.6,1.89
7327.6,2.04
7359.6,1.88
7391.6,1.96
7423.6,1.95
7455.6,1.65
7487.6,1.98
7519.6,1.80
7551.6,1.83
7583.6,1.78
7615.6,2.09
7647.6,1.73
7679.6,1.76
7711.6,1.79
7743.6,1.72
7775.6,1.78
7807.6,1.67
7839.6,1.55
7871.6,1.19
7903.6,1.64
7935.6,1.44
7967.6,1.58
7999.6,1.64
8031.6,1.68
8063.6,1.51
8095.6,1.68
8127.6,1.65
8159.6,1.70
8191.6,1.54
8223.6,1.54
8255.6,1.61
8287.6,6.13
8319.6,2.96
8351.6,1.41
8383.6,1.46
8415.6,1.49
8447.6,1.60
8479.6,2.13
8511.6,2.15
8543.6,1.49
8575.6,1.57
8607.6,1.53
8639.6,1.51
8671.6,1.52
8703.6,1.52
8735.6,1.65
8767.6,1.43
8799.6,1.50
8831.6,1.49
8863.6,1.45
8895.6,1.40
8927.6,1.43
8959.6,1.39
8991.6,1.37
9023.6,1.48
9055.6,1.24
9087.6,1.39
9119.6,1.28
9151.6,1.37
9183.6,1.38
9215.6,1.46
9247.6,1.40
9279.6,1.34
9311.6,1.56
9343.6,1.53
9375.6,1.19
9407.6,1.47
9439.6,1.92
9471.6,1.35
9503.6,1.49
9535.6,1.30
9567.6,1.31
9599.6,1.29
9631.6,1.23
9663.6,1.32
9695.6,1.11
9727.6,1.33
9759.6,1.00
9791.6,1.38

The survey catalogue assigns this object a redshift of 0.26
